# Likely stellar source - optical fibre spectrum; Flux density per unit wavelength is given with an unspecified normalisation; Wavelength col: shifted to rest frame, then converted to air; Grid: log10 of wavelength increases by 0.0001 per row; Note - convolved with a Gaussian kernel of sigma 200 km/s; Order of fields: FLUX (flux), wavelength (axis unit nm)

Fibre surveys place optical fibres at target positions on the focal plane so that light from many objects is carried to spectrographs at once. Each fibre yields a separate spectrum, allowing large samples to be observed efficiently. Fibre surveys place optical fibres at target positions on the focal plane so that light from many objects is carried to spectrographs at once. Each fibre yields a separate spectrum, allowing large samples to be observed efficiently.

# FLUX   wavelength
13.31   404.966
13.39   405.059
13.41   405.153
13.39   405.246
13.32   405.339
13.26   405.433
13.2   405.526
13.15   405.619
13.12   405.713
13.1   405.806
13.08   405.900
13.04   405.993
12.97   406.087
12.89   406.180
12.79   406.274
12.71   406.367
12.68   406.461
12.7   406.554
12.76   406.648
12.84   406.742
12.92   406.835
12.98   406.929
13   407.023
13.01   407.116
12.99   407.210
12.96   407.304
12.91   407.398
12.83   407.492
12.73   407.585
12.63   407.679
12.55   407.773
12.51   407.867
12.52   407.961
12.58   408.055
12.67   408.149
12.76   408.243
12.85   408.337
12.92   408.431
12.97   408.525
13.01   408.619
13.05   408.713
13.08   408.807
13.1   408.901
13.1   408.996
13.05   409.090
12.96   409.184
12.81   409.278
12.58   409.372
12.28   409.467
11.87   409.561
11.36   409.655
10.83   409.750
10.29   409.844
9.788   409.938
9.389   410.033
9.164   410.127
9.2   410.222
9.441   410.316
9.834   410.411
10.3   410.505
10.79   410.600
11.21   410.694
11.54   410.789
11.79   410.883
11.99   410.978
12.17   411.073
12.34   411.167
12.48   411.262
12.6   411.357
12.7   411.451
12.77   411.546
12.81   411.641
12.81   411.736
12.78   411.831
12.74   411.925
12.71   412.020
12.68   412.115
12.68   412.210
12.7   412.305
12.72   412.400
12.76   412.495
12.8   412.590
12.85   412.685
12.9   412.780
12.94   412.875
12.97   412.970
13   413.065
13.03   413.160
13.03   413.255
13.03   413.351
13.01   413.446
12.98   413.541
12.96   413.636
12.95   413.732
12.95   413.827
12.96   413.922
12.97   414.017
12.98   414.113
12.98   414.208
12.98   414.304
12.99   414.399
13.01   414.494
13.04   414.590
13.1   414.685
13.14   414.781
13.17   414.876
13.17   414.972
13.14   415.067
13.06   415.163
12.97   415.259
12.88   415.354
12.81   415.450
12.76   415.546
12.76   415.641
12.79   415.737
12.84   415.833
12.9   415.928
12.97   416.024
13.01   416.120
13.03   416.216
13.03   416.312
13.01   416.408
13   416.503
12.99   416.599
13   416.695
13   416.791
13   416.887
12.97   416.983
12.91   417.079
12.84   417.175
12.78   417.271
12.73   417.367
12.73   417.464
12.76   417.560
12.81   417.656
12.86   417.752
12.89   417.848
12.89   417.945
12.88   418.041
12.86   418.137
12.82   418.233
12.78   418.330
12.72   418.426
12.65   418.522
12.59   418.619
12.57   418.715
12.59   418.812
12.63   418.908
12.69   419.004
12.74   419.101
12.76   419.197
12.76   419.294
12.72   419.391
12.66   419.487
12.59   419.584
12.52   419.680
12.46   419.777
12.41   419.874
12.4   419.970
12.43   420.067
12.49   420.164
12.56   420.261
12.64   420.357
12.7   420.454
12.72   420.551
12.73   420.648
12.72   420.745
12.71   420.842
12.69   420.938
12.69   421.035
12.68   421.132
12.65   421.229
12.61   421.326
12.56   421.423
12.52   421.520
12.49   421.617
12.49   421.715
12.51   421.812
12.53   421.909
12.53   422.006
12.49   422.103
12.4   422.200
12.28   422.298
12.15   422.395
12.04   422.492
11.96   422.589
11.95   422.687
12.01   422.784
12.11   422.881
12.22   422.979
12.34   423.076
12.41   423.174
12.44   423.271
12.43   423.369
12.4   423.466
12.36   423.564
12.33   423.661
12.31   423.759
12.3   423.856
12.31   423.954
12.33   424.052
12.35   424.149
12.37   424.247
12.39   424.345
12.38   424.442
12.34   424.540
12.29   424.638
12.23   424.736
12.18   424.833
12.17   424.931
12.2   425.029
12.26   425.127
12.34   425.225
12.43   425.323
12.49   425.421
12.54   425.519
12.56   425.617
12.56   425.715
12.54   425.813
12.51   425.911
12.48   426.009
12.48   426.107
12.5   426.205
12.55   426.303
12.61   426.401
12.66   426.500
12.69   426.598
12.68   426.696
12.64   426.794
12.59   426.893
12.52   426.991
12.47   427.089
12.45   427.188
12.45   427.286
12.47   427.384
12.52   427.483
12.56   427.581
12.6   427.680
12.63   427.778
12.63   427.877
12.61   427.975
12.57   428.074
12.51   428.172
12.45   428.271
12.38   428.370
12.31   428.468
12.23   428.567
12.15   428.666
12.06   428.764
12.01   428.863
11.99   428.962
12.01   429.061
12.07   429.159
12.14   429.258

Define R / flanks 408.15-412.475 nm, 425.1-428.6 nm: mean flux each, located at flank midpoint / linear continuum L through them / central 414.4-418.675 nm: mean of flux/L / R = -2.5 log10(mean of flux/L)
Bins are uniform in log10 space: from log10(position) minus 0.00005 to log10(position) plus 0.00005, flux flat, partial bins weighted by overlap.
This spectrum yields -0.06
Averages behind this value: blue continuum 12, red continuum 12.5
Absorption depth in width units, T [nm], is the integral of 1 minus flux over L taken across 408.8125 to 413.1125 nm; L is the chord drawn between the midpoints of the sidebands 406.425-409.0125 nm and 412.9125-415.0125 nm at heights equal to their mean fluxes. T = 0.32 nm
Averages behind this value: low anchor 12.8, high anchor 13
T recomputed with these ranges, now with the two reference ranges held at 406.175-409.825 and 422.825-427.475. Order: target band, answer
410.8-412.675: 0.01 nm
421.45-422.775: 0.01 nm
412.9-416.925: -0.13 nm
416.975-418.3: -0.03 nm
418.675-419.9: -0.01 nm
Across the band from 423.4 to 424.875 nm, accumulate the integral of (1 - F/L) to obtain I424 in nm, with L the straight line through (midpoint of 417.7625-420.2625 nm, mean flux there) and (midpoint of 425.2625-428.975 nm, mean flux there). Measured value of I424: 0.03 nm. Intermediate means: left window 12.7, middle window 12.3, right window 12.5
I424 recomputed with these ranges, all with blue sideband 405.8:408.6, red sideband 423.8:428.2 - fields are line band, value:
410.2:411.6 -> 0.14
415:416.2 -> -0.02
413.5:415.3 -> -0.05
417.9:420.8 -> -0.01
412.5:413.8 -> -0.02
